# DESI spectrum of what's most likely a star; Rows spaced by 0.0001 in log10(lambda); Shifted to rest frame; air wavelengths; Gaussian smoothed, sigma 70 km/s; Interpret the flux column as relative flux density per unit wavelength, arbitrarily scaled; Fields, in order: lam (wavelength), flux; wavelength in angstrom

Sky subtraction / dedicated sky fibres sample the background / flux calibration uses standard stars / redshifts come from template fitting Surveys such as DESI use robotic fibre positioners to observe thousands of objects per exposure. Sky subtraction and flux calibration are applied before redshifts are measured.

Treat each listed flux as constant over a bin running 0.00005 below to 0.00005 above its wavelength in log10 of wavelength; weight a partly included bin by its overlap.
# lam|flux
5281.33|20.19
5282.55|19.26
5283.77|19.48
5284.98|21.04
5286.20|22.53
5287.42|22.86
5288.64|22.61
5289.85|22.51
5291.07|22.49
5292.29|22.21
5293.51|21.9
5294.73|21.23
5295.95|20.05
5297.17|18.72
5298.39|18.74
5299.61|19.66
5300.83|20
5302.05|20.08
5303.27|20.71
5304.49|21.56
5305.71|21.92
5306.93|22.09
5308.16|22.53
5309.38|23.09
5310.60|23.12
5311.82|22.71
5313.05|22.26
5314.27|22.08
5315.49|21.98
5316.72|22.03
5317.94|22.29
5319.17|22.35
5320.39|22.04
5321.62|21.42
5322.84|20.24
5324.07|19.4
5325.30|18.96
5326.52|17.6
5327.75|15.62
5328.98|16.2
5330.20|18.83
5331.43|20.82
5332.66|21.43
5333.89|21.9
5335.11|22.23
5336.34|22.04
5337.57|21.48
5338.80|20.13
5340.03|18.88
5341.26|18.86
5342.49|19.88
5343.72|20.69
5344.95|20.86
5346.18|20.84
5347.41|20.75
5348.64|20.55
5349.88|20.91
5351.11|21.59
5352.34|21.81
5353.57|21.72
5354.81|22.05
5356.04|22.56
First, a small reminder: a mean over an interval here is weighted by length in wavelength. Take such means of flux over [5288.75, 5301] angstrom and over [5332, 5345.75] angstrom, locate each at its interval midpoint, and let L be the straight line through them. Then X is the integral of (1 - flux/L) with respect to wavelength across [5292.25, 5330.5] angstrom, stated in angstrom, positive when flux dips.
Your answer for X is 0.2 angstrom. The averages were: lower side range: 20.9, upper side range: 20.8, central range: 20.7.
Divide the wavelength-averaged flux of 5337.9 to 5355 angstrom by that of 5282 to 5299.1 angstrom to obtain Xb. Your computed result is 0.98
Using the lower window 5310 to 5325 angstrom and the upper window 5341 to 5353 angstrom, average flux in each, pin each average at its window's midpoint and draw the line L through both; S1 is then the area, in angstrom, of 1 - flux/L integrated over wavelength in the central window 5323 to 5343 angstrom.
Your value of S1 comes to 1.5 angstrom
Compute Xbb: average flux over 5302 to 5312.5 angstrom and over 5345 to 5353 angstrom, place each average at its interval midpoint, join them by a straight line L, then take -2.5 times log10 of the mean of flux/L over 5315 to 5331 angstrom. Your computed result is 0.09 mag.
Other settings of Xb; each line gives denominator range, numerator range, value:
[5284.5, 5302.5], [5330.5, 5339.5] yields 1.01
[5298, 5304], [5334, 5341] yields 1.05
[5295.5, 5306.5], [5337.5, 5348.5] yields 1.00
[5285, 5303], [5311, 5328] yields 0.99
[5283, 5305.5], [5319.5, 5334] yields 0.93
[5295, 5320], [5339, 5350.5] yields 0.95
